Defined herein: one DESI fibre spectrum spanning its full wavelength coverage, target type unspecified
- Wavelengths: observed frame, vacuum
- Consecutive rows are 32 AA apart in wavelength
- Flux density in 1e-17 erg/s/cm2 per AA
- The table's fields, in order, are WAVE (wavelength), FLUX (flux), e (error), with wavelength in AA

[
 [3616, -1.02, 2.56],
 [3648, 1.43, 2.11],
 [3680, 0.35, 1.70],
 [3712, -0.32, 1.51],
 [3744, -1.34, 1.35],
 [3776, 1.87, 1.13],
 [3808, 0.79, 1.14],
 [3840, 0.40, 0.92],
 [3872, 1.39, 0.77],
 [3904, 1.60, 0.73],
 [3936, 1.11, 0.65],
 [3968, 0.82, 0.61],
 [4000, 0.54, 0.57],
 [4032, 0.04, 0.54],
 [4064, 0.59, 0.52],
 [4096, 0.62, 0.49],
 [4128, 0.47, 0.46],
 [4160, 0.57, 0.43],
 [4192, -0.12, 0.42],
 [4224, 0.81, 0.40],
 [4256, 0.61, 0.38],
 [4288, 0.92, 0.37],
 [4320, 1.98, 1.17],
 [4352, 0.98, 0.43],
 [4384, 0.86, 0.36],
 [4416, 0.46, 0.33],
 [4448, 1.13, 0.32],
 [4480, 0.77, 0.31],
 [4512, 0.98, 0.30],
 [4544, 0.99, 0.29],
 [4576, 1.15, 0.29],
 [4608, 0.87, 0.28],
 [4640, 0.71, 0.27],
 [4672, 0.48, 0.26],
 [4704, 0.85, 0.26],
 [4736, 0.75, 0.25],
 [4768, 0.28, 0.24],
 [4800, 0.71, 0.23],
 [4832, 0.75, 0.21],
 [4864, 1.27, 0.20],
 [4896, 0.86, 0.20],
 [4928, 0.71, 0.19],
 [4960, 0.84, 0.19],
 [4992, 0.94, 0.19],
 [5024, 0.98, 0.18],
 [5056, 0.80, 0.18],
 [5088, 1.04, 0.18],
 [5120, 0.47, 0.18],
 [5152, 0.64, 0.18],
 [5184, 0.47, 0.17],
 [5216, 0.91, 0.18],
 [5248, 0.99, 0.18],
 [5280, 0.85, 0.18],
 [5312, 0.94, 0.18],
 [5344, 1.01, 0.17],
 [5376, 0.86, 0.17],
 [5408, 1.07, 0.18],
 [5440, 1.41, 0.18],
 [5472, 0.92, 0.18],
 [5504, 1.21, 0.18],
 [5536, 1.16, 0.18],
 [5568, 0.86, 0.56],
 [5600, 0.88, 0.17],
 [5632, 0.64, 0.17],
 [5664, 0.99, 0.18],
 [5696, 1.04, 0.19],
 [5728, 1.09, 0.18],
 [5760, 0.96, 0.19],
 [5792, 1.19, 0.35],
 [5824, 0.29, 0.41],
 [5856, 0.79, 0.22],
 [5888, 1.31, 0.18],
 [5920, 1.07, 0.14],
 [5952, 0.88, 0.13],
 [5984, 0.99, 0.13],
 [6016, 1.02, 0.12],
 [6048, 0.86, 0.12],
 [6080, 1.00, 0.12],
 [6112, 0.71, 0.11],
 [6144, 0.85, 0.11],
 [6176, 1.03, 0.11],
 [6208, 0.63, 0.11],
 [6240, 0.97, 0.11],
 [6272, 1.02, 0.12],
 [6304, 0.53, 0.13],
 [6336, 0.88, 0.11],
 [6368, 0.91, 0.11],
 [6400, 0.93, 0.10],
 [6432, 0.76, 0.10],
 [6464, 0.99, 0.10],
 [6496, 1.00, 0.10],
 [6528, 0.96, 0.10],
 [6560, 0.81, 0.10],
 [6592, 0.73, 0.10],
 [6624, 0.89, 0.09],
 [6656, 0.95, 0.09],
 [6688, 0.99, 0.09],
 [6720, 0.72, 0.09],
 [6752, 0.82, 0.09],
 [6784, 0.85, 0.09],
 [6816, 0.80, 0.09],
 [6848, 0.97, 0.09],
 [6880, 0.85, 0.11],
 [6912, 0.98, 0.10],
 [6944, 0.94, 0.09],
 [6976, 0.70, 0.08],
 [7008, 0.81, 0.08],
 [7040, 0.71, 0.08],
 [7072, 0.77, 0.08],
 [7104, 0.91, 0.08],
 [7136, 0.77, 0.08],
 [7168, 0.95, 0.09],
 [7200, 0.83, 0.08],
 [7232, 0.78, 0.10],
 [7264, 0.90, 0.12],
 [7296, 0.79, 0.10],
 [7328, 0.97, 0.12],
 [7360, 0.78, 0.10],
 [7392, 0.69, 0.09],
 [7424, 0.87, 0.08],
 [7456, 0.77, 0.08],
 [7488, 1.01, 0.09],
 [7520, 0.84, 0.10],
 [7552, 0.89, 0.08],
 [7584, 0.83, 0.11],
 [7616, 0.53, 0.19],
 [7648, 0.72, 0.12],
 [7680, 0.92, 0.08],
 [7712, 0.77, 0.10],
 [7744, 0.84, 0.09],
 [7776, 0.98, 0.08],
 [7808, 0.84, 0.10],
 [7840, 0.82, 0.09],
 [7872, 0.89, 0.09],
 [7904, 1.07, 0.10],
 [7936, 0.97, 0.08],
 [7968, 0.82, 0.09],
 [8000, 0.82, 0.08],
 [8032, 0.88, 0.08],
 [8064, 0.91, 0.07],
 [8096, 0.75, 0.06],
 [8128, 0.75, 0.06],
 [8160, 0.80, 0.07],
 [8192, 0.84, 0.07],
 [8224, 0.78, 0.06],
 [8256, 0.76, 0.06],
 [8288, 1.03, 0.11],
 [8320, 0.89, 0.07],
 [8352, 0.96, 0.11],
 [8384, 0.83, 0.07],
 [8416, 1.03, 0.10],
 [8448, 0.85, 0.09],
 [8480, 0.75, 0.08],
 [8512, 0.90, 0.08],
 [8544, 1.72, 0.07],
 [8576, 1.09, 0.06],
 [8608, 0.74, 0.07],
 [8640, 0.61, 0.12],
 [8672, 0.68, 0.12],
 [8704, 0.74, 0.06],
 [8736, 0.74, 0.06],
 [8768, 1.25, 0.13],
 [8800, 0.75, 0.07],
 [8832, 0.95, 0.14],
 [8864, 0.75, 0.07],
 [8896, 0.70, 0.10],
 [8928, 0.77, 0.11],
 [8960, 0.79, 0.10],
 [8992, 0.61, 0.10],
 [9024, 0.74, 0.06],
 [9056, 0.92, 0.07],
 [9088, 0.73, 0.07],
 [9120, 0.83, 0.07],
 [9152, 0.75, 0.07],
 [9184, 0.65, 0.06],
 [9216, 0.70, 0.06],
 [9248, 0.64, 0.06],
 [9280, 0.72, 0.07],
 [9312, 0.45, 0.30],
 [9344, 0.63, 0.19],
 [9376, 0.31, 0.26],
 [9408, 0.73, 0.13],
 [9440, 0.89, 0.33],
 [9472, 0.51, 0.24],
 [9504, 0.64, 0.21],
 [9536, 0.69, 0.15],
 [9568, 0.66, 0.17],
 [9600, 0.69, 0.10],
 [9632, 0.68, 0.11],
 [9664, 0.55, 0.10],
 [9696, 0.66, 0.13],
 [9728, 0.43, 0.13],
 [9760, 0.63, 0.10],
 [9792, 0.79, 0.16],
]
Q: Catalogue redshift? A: 0.303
